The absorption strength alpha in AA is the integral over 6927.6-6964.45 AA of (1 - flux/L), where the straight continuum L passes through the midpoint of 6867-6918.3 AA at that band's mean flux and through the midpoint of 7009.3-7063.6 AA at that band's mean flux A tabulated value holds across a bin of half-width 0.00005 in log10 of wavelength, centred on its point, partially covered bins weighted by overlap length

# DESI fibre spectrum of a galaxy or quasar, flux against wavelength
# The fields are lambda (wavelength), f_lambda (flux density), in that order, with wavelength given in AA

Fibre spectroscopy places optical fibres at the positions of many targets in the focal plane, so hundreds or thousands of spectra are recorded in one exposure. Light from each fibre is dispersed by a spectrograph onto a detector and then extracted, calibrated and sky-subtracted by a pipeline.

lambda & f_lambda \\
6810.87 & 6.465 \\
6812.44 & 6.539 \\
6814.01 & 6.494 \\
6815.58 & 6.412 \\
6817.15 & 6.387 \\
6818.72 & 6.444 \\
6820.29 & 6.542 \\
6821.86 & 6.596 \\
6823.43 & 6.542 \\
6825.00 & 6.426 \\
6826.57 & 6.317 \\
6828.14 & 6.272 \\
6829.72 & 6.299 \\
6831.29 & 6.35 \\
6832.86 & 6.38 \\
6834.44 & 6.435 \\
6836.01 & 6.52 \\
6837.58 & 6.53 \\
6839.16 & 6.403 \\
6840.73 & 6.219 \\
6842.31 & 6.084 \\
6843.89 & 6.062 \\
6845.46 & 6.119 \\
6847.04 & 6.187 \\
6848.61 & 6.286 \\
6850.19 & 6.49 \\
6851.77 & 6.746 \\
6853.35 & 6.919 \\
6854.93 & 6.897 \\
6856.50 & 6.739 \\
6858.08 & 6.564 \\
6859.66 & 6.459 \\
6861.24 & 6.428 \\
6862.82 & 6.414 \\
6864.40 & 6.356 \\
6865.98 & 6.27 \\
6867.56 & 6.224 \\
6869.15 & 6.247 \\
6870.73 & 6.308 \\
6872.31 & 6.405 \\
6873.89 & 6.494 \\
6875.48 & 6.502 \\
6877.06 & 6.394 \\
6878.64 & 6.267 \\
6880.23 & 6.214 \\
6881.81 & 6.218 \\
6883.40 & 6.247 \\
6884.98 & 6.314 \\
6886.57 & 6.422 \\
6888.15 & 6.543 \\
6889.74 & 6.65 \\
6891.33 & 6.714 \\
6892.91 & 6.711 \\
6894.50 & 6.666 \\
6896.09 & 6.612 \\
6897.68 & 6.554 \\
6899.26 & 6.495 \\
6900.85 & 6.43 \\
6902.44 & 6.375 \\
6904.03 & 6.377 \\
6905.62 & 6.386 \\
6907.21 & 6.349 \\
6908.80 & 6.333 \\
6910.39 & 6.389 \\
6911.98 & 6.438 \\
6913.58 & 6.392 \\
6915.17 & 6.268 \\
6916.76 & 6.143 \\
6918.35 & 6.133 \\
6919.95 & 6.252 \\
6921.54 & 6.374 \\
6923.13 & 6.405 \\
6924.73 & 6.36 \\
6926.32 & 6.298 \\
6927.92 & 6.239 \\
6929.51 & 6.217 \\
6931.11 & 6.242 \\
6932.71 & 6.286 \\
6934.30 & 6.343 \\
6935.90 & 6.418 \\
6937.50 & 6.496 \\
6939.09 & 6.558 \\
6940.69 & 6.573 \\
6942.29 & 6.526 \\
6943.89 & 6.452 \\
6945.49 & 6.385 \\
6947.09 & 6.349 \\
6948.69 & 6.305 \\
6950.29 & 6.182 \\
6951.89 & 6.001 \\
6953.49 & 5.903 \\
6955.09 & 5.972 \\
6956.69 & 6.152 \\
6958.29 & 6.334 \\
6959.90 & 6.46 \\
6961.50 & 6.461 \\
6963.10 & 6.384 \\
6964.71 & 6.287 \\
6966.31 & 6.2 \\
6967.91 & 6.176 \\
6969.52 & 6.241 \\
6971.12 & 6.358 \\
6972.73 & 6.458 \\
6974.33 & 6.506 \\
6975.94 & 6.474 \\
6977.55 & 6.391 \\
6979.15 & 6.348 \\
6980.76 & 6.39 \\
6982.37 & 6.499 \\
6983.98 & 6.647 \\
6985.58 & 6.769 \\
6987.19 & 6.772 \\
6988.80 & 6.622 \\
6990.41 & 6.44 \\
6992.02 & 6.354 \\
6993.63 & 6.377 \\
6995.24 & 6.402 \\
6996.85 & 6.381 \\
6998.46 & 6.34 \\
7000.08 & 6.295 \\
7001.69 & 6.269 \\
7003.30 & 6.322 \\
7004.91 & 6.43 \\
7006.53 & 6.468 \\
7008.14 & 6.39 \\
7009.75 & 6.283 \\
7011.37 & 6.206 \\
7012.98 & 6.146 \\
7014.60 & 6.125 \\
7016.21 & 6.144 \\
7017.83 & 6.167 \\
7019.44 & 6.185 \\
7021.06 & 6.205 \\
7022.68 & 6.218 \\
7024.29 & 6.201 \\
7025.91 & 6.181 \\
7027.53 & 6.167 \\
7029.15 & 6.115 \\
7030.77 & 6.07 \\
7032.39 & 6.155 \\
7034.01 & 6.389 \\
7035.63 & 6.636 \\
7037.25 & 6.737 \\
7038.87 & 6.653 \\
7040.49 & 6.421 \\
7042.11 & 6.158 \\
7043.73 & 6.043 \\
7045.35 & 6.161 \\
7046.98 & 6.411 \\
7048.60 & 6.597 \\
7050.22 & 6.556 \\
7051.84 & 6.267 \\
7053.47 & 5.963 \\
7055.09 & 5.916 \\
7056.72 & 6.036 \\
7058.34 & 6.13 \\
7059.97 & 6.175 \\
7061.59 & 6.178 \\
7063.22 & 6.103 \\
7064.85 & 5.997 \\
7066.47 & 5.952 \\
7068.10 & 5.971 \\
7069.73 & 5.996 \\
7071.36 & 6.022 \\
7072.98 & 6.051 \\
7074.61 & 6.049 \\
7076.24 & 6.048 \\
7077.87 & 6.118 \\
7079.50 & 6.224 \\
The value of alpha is 0.2 AA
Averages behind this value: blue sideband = 6.41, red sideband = 6.24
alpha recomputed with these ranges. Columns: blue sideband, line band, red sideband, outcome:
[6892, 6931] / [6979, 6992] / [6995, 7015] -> -0.48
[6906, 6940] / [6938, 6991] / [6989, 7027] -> -0.60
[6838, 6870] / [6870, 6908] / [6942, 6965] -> -0.52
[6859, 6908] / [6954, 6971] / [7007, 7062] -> 0.18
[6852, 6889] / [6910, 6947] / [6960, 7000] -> 0.43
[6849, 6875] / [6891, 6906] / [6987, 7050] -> -0.18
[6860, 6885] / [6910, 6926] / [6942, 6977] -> 0.00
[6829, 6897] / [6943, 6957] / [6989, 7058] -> 0.35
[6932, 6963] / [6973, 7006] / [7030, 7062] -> -0.75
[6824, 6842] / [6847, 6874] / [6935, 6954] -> -0.46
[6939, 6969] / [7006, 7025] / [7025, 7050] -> 0.29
